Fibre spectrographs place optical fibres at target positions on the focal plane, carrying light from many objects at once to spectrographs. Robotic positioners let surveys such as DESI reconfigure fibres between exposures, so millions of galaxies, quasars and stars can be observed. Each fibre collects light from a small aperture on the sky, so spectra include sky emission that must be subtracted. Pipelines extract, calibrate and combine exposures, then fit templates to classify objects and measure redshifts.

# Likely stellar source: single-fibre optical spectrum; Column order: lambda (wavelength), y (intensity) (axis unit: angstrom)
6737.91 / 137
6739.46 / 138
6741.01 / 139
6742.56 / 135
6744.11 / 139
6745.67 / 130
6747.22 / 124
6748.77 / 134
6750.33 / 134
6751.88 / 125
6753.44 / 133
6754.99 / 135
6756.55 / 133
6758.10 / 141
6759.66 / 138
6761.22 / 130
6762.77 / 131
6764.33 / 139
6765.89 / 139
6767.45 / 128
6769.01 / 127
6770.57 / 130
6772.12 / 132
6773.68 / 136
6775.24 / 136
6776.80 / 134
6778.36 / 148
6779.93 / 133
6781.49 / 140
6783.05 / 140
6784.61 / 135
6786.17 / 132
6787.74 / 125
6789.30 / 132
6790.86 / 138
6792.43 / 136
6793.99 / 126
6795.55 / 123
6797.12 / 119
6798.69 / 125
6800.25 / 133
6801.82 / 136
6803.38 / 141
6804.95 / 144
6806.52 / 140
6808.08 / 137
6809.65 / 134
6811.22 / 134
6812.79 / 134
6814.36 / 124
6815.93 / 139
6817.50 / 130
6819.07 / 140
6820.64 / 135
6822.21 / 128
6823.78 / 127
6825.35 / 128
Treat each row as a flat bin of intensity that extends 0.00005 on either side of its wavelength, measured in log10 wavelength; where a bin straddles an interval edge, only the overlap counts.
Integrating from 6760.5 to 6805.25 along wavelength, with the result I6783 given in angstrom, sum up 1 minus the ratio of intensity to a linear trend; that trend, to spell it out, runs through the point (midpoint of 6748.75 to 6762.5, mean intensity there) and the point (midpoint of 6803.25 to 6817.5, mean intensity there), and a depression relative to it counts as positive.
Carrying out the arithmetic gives 0.4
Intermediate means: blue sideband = 134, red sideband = 136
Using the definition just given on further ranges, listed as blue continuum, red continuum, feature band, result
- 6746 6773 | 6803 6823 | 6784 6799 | 0.6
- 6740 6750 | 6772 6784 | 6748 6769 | 0.3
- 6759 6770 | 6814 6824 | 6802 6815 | -0.3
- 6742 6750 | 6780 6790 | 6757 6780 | -0.3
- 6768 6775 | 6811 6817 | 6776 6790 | -0.4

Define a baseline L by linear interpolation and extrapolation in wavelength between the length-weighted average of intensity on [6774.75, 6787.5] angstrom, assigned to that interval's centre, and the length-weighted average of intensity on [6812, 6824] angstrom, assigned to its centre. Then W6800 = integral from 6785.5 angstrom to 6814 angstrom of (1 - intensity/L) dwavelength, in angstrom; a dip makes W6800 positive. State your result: 0.40 angstrom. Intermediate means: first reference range 137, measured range 133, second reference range 132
